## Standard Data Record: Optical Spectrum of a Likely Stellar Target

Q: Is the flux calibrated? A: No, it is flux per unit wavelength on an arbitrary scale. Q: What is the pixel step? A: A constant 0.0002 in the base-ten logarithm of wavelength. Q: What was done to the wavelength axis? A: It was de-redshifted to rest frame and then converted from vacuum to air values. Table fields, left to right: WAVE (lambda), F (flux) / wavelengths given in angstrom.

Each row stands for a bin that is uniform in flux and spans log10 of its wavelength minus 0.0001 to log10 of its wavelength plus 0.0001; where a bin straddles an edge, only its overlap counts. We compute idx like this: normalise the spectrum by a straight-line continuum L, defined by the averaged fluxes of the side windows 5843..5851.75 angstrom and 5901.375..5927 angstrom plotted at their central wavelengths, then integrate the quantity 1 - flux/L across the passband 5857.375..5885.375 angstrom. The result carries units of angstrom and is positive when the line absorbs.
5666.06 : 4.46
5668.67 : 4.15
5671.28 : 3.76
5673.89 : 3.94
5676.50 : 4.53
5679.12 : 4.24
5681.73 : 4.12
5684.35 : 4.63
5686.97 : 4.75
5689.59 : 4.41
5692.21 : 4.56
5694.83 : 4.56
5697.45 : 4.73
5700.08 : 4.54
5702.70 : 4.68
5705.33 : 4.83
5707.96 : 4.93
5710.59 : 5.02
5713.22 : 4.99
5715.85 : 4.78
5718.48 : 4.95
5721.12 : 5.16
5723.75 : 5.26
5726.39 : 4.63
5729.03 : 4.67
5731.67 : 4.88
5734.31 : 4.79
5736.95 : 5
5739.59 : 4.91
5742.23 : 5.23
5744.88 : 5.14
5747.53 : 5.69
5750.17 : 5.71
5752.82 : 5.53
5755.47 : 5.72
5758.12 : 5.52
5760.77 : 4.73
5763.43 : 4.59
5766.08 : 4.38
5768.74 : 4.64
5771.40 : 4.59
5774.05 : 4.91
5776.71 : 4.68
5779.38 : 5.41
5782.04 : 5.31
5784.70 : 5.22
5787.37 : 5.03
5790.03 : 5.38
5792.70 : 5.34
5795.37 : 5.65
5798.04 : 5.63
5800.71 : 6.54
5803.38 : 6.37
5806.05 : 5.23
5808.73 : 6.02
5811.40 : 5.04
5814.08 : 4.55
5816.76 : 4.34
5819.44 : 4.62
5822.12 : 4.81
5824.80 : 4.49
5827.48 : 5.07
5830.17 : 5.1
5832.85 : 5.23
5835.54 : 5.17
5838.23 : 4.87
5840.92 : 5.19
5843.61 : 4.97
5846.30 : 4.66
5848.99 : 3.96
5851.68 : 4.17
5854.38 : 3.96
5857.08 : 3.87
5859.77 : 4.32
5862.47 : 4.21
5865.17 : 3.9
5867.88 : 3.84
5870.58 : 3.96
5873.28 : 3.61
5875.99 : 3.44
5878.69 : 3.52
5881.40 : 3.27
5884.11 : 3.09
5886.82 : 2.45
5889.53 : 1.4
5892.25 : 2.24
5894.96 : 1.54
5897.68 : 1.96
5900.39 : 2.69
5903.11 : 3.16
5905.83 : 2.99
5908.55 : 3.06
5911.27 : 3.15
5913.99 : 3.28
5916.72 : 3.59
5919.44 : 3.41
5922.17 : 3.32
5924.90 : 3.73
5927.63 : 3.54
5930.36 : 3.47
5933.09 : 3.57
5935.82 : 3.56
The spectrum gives 2.18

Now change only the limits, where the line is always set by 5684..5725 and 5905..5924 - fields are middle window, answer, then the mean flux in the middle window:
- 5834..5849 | -4.2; 4.88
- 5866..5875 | -0.5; 3.79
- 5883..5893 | 3.4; 2.28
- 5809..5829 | -4.1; 4.78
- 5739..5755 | -3.3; 5.41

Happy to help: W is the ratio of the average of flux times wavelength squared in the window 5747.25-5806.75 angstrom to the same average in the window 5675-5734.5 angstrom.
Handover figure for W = 1.15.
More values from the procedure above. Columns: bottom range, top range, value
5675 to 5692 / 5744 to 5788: 1.18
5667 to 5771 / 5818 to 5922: 0.82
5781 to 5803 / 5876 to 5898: 0.47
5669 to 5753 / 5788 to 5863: 1.08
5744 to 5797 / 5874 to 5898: 0.52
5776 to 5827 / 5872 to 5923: 0.57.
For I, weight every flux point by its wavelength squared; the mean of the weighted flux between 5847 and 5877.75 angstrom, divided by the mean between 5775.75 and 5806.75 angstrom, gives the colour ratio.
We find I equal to 0.73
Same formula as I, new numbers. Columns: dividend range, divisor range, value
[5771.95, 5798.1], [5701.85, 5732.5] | 1.09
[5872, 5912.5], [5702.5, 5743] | 0.60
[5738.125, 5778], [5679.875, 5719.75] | 1.10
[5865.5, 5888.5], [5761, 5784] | 0.73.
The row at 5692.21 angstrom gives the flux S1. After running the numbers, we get 4.56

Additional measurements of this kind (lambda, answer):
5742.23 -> 5.23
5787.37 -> 5.03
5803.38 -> 6.37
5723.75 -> 5.26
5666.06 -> 4.46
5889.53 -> 1.4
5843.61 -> 4.97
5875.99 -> 3.44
